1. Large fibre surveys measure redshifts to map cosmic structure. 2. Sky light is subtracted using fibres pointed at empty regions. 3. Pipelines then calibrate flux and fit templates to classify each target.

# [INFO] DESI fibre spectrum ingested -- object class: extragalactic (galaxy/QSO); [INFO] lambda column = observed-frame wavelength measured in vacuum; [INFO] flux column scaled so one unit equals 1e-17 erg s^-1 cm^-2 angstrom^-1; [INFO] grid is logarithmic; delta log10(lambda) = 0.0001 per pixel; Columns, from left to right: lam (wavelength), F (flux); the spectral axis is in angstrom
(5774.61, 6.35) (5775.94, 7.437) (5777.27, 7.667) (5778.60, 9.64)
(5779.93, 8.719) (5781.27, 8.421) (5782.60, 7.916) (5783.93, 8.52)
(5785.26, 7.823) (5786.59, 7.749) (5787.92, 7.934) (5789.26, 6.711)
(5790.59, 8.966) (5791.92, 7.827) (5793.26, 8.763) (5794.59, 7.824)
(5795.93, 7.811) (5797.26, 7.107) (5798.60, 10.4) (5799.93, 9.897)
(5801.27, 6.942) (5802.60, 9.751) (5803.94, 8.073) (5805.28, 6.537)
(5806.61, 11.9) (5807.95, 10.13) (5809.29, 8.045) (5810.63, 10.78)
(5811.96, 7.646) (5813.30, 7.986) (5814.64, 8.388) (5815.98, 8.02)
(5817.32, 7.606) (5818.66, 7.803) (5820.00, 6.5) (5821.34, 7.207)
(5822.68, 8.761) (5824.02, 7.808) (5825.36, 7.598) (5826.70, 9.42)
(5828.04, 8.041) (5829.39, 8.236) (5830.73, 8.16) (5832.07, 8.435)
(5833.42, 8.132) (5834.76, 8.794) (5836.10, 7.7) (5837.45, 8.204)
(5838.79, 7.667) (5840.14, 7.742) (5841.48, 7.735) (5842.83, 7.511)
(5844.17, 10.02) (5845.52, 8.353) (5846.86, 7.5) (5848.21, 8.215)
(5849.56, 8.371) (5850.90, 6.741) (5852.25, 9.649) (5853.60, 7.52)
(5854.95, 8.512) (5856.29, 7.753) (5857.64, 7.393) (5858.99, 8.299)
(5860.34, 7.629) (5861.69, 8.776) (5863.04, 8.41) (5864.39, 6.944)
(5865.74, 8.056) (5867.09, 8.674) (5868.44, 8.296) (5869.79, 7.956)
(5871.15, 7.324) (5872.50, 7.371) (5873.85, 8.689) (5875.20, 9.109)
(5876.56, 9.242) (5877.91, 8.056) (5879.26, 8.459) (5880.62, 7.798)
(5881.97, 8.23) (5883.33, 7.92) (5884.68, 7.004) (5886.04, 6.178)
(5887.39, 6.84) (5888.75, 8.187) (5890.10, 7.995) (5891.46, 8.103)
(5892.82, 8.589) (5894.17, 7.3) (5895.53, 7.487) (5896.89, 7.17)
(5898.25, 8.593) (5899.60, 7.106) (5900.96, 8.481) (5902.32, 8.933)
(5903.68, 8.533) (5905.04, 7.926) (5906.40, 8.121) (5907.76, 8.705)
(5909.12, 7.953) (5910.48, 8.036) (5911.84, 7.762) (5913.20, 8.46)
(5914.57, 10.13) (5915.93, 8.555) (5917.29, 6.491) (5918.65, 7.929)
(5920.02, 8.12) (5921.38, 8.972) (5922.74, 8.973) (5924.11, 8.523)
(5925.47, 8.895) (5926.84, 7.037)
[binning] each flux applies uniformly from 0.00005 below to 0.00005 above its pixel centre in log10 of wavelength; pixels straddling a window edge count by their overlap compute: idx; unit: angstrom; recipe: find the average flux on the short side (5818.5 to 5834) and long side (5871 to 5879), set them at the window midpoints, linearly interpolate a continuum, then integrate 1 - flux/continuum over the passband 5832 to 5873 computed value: 0.8 angstrom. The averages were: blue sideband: 8.01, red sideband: 8.38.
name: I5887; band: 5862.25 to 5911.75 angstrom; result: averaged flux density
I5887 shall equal 7.99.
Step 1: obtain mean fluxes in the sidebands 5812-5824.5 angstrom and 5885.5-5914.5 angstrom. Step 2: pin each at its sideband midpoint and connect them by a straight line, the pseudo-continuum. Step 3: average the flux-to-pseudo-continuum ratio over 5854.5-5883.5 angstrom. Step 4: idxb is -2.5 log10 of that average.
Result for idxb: -0.03 mag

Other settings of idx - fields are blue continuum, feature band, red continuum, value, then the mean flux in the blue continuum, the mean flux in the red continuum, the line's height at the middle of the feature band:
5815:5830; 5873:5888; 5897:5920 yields 0.3 angstrom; 7.92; 8.2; 8.11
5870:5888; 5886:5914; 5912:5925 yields 0.7 angstrom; 7.87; 8.44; 8.17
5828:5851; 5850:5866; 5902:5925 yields 0.4 angstrom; 8.12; 8.36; 8.18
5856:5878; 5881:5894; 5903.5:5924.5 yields 0.9 angstrom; 8.12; 8.32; 8.21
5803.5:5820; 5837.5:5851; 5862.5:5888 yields 0.3 angstrom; 8.5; 7.92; 8.2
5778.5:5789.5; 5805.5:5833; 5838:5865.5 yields -1.0 angstrom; 8.13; 8.04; 8.09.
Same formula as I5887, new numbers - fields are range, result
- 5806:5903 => 8.12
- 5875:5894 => 7.93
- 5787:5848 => 8.27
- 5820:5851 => 8.09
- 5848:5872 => 8.02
